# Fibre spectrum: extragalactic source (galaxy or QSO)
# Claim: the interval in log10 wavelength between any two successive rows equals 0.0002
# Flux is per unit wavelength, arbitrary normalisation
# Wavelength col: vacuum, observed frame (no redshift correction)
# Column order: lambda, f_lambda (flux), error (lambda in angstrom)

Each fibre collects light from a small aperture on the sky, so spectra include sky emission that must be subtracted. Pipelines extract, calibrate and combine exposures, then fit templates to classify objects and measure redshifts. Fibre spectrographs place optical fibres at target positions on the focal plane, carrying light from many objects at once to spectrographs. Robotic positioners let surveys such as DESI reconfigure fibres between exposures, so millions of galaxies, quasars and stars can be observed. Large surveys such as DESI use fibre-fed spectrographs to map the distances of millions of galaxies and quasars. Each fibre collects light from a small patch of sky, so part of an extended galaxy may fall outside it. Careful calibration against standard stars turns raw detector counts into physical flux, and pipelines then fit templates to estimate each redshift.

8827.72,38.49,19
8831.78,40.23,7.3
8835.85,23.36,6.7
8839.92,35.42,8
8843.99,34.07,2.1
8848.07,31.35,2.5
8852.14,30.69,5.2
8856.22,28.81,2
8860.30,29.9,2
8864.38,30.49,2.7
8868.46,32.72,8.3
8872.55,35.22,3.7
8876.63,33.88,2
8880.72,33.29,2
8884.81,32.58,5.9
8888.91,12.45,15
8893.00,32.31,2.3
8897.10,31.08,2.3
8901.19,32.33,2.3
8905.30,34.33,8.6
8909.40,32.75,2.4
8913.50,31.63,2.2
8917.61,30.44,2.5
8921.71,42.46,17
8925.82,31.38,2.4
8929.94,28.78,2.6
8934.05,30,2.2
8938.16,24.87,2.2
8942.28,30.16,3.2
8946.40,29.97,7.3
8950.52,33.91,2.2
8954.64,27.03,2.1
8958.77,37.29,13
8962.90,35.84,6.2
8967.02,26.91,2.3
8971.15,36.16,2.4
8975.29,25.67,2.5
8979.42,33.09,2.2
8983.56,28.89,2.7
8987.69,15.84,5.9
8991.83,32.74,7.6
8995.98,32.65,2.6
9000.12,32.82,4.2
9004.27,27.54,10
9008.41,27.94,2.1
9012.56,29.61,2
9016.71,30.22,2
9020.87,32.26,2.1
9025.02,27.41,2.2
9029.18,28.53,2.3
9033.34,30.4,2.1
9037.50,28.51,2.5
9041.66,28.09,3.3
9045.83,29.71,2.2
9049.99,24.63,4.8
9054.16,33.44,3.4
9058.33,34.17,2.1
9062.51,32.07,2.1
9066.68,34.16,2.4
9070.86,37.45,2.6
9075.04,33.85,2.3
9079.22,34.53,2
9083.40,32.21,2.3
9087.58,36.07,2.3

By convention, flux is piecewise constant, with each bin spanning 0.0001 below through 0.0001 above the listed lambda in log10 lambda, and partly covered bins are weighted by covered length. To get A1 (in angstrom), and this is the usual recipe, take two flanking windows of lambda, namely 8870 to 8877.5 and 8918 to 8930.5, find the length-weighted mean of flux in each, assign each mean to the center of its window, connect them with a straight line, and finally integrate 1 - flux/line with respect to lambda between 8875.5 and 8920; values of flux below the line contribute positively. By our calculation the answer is 4.9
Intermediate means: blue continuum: 34.5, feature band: 30.7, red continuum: 34.3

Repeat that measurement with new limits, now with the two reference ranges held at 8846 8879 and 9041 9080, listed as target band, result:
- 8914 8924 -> -1.2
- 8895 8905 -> -0.1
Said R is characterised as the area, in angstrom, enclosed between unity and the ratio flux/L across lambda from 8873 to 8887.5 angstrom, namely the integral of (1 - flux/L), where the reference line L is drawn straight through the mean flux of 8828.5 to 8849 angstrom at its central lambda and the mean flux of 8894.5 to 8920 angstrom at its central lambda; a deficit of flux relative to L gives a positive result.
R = 0.05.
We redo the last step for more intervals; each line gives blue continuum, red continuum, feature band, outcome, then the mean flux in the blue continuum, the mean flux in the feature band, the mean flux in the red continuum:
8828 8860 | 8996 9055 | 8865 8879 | -0.8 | 32.2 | 33.6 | 29.4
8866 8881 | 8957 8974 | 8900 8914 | 0.3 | 33.8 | 32.9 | 33.6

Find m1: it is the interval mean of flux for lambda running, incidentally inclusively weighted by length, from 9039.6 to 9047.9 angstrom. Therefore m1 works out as 28.9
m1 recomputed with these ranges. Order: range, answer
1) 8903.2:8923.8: 34.3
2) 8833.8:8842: 29.4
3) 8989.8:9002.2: 32.7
